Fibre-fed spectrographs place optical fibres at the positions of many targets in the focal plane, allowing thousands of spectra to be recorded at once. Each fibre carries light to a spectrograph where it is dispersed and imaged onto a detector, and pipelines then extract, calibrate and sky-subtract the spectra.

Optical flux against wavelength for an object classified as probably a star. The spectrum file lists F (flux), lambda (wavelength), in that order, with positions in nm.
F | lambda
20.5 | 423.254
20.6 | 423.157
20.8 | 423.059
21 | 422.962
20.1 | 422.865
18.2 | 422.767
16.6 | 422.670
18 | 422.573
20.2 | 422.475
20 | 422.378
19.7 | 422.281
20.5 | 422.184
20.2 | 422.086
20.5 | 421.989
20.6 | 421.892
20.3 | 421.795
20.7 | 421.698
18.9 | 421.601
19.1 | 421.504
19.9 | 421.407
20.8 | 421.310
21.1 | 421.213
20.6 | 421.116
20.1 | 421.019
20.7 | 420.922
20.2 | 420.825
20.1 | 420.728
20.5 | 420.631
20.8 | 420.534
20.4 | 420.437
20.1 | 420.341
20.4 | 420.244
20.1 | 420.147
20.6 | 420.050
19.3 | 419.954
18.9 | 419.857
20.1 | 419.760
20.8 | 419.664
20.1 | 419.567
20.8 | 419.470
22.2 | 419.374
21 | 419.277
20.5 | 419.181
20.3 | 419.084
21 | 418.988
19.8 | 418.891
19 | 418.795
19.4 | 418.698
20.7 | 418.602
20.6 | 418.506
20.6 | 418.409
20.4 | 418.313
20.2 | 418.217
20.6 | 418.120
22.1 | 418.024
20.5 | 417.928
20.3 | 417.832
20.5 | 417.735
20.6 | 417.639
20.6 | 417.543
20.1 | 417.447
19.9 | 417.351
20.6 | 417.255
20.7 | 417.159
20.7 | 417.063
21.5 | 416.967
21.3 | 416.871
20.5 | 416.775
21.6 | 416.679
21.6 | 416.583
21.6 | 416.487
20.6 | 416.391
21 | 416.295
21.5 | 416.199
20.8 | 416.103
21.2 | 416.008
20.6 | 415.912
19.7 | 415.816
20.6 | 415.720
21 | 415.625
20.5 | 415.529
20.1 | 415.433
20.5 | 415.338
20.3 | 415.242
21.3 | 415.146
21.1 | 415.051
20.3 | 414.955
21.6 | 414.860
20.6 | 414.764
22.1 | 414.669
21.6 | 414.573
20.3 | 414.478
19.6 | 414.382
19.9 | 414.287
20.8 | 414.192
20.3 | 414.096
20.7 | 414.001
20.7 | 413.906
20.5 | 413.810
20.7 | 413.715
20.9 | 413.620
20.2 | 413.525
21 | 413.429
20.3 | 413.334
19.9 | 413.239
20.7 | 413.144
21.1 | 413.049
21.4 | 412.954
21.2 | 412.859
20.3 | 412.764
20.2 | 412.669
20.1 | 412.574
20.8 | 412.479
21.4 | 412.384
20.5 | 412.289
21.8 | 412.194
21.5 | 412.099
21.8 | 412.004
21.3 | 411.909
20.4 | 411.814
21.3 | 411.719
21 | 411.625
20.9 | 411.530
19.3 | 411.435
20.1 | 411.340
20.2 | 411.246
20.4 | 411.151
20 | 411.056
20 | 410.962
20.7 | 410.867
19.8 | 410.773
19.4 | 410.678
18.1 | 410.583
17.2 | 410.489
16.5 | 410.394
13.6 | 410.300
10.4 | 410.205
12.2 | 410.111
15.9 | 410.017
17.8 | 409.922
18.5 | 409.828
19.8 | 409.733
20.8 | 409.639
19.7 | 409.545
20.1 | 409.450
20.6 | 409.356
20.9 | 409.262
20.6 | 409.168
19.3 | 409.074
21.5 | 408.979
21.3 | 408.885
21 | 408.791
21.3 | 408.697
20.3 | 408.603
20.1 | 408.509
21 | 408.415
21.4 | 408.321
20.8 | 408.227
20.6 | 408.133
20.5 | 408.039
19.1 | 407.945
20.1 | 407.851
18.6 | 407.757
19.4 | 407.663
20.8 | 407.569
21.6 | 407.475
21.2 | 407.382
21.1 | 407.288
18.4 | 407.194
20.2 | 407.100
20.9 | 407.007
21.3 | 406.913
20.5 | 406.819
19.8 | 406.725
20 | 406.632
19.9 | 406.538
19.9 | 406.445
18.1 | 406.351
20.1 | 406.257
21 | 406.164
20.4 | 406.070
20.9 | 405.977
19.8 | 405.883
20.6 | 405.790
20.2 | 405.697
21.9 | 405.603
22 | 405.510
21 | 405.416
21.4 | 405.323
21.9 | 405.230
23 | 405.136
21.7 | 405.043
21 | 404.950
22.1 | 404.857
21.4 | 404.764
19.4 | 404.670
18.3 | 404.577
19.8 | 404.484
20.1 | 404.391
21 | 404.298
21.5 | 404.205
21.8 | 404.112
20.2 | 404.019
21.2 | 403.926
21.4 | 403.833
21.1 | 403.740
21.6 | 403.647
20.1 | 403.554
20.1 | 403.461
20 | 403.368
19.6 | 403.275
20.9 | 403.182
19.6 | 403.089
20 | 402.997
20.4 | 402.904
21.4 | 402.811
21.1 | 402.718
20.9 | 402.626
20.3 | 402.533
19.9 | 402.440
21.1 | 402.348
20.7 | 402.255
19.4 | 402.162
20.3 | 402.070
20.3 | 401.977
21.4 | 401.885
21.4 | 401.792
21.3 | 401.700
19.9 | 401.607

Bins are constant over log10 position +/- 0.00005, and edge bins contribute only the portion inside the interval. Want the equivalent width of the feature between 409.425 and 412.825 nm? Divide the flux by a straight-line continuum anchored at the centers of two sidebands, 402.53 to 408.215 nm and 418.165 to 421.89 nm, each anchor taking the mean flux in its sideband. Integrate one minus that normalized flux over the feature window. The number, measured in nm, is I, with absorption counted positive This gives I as 0.20 nm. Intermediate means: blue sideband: 20.6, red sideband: 20.3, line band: 19.3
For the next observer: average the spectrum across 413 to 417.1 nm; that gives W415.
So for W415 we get 20.8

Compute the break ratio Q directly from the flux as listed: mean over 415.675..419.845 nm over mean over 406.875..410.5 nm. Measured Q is 1.1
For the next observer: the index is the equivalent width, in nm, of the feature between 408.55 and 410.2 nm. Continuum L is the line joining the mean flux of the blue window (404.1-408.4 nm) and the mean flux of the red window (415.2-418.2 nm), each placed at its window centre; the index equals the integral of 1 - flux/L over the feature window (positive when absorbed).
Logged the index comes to 0.11 nm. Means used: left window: 20.6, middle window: 19.3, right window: 20.8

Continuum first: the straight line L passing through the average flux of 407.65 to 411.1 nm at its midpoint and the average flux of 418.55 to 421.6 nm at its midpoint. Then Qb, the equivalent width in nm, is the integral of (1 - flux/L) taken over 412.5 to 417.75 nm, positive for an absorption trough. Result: -0.26 nm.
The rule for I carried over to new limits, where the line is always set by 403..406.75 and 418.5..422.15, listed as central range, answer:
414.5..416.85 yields -0.06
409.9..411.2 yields 0.20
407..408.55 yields 0.02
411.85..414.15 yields -0.04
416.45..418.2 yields -0.04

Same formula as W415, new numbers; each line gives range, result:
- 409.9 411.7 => 18.1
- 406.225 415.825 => 20.1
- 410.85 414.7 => 20.7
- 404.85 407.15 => 20.8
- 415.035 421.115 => 20.6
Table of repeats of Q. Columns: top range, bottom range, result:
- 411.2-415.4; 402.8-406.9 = 1.01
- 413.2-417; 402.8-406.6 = 1.00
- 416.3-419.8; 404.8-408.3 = 1.00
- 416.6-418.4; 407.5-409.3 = 1.01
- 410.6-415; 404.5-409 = 1.00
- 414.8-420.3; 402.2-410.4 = 1.02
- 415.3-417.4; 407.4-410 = 1.03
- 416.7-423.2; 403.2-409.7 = 0.99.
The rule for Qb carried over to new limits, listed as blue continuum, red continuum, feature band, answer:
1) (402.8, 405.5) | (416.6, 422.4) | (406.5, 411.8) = 0.27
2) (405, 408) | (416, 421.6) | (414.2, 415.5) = -0.01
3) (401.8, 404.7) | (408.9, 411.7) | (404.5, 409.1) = -0.21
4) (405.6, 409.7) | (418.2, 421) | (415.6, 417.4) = -0.05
